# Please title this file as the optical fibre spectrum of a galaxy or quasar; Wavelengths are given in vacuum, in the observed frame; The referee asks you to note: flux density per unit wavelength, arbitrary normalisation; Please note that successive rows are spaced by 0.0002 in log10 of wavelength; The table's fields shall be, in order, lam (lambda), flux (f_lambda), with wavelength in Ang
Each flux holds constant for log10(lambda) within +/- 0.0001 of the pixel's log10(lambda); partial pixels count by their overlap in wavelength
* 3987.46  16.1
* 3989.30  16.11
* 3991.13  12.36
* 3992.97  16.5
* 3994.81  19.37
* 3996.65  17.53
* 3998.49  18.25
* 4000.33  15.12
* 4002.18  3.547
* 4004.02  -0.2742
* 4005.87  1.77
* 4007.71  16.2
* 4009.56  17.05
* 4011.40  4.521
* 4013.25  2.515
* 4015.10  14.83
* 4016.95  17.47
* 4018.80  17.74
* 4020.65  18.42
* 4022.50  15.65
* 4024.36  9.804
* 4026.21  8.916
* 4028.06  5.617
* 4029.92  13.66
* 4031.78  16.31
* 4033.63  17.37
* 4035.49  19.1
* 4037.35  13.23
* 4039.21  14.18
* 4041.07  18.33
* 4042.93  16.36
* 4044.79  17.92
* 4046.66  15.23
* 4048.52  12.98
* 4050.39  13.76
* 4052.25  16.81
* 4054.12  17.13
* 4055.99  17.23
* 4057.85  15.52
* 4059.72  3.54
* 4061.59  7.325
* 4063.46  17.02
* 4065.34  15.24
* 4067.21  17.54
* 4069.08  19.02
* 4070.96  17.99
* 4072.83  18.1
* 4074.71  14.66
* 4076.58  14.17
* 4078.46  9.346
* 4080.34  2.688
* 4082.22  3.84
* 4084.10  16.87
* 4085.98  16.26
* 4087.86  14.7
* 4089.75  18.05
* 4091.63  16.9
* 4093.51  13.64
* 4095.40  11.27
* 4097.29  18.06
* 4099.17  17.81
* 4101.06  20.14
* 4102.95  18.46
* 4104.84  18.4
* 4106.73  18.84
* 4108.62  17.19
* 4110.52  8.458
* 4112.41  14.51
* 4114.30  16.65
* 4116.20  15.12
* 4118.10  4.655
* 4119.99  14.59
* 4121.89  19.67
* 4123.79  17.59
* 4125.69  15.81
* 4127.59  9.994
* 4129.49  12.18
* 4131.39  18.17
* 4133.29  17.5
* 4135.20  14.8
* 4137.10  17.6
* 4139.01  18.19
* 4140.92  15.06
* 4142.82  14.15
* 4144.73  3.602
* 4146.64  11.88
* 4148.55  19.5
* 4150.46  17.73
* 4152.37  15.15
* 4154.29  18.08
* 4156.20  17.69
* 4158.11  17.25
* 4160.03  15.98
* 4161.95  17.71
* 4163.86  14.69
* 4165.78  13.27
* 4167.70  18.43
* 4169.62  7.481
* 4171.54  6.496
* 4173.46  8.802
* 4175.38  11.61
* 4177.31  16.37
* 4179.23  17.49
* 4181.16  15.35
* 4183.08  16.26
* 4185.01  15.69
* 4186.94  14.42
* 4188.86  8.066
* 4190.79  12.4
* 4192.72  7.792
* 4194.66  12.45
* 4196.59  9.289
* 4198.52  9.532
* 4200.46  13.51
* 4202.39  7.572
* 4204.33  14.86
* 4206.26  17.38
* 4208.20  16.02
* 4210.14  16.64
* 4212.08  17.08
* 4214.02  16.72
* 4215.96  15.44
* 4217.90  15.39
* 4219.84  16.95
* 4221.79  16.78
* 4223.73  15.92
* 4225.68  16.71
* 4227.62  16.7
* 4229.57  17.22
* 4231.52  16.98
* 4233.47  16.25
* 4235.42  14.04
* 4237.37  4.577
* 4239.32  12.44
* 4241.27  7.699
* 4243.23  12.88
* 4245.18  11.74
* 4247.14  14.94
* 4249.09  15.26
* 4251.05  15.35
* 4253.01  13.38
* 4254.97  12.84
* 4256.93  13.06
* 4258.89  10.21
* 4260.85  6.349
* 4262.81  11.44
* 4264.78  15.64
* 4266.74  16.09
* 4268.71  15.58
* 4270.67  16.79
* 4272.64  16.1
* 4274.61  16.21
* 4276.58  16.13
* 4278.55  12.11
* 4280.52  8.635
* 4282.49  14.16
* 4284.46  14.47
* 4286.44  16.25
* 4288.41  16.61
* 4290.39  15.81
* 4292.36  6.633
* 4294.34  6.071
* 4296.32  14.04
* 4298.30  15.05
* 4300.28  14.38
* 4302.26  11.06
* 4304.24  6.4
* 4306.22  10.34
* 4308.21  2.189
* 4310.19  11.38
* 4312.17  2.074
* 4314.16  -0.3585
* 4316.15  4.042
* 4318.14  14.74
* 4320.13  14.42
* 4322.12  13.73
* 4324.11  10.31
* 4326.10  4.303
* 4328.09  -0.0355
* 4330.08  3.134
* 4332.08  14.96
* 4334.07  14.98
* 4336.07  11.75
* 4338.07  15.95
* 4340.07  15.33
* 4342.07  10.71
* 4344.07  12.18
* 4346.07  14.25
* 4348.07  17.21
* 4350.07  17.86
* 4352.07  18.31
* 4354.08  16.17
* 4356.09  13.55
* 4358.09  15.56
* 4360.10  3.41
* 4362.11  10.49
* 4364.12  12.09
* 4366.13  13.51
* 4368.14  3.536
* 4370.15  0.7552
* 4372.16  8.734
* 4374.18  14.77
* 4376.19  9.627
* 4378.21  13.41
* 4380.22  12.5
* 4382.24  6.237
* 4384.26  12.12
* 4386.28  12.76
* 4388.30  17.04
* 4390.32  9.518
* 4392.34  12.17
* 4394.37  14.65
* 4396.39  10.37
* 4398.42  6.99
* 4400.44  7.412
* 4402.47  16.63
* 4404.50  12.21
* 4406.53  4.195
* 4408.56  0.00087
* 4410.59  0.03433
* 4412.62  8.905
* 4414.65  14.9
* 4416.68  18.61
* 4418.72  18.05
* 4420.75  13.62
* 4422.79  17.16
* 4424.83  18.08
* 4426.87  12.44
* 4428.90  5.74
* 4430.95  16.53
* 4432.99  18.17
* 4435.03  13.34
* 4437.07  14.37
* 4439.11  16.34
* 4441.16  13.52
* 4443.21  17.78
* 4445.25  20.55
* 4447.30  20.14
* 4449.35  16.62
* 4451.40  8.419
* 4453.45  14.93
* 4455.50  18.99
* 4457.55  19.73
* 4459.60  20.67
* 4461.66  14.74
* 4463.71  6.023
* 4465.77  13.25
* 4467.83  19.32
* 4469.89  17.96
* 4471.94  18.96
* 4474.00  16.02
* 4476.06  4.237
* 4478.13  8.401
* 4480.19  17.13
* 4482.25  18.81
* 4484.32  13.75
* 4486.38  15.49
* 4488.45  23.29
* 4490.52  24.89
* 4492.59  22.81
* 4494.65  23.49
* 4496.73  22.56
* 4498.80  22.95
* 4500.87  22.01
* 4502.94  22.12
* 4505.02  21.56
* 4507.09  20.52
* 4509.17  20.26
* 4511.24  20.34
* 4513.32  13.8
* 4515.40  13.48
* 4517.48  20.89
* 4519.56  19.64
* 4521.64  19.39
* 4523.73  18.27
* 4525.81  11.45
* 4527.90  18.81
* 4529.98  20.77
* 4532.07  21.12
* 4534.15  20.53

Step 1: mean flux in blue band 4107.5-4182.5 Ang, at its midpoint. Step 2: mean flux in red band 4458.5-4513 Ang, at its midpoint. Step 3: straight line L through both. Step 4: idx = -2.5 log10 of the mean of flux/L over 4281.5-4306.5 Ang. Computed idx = 0.28 mag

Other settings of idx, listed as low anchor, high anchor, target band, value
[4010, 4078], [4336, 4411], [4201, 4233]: -0.24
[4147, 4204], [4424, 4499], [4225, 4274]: 0.06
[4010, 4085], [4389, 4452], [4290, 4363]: 0.20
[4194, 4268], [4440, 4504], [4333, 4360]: 0.07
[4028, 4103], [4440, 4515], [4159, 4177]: 0.20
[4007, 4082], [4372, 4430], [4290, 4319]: 0.35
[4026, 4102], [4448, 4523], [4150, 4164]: -0.11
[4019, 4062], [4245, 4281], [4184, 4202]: 0.22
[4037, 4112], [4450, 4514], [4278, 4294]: 0.26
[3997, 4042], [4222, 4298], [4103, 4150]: -0.15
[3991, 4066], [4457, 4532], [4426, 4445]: 0.20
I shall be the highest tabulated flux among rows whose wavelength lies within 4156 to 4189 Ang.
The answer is 18.43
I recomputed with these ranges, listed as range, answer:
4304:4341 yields 15.95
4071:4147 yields 20.14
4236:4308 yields 16.79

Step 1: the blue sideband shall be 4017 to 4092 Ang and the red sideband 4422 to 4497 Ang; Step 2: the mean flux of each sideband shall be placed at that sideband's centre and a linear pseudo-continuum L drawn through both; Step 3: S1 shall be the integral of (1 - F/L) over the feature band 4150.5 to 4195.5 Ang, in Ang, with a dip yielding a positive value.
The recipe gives 3.0 Ang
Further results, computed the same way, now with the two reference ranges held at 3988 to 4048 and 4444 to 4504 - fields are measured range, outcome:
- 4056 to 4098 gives 0.7 Ang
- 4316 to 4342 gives 8.7 Ang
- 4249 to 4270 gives 3.3 Ang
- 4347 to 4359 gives 0.0 Ang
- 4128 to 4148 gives 0.3 Ang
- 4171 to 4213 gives 5.6 Ang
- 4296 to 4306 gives 2.5 Ang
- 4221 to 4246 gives 2.5 Ang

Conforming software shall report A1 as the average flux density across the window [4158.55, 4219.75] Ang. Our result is 13.6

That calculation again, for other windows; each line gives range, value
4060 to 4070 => 14.5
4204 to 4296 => 14.1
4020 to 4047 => 14.6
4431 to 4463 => 16.5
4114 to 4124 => 14.4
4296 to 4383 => 10.7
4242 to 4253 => 13.8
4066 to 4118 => 15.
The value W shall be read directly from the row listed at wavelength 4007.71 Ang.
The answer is 16.2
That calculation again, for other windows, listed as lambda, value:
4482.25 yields 18.81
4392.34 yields 12.17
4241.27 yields 7.699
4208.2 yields 16.02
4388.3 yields 17.04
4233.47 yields 16.25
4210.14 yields 16.64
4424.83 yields 18.08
